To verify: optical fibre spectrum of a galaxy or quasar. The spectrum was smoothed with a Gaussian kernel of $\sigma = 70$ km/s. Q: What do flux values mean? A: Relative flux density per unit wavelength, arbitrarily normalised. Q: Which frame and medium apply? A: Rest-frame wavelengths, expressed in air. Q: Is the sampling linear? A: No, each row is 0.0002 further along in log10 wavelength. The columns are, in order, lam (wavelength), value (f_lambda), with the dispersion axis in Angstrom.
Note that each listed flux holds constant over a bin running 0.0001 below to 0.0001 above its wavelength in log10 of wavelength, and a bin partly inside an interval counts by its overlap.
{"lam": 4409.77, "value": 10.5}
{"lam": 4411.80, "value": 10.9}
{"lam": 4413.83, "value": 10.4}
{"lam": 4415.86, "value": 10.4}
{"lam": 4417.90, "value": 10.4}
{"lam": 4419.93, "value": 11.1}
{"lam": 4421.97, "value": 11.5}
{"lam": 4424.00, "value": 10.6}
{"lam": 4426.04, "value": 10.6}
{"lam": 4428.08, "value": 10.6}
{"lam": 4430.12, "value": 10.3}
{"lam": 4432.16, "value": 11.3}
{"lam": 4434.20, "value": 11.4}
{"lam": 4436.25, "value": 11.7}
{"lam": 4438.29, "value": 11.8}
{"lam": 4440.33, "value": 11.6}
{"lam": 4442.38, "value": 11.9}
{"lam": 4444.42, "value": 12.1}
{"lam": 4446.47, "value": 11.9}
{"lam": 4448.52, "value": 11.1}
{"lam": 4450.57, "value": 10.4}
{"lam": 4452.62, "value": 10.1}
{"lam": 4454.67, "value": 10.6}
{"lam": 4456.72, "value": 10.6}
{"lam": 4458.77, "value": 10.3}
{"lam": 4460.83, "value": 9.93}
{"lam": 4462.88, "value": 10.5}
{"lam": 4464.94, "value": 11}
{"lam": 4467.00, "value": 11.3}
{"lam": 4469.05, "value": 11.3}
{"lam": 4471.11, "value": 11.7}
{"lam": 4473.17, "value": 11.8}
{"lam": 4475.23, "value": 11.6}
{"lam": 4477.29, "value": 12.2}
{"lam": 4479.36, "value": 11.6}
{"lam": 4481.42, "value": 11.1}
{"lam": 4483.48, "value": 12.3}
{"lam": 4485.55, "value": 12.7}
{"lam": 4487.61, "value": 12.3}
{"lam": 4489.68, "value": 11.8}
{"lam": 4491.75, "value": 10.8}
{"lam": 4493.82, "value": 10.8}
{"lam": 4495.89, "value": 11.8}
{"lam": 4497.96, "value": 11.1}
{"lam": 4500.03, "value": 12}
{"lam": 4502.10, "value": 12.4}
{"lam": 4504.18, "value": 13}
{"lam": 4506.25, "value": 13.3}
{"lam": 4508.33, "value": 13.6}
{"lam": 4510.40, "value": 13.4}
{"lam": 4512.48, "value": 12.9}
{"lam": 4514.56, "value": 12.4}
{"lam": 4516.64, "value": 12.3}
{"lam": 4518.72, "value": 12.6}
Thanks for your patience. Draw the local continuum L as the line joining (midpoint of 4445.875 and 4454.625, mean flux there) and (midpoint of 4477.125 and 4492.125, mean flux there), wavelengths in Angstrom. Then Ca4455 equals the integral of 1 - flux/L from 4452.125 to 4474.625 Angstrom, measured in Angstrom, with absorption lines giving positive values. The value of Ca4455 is 0.7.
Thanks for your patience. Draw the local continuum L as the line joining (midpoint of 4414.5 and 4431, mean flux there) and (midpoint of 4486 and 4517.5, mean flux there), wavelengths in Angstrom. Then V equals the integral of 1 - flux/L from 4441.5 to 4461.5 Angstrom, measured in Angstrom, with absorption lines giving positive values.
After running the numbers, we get 0.6 Angstrom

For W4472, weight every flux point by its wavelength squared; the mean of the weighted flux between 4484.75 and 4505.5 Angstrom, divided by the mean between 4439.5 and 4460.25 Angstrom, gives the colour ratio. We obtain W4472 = 1.10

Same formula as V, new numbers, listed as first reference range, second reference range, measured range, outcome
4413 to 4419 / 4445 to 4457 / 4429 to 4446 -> -1.3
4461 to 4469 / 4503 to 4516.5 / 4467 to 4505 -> 0.3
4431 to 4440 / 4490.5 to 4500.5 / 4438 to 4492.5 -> 0.3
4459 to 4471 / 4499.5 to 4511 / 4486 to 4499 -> 0.8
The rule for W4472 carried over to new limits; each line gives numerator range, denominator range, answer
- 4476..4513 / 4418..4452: 1.11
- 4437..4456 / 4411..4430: 1.07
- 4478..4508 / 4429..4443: 1.08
